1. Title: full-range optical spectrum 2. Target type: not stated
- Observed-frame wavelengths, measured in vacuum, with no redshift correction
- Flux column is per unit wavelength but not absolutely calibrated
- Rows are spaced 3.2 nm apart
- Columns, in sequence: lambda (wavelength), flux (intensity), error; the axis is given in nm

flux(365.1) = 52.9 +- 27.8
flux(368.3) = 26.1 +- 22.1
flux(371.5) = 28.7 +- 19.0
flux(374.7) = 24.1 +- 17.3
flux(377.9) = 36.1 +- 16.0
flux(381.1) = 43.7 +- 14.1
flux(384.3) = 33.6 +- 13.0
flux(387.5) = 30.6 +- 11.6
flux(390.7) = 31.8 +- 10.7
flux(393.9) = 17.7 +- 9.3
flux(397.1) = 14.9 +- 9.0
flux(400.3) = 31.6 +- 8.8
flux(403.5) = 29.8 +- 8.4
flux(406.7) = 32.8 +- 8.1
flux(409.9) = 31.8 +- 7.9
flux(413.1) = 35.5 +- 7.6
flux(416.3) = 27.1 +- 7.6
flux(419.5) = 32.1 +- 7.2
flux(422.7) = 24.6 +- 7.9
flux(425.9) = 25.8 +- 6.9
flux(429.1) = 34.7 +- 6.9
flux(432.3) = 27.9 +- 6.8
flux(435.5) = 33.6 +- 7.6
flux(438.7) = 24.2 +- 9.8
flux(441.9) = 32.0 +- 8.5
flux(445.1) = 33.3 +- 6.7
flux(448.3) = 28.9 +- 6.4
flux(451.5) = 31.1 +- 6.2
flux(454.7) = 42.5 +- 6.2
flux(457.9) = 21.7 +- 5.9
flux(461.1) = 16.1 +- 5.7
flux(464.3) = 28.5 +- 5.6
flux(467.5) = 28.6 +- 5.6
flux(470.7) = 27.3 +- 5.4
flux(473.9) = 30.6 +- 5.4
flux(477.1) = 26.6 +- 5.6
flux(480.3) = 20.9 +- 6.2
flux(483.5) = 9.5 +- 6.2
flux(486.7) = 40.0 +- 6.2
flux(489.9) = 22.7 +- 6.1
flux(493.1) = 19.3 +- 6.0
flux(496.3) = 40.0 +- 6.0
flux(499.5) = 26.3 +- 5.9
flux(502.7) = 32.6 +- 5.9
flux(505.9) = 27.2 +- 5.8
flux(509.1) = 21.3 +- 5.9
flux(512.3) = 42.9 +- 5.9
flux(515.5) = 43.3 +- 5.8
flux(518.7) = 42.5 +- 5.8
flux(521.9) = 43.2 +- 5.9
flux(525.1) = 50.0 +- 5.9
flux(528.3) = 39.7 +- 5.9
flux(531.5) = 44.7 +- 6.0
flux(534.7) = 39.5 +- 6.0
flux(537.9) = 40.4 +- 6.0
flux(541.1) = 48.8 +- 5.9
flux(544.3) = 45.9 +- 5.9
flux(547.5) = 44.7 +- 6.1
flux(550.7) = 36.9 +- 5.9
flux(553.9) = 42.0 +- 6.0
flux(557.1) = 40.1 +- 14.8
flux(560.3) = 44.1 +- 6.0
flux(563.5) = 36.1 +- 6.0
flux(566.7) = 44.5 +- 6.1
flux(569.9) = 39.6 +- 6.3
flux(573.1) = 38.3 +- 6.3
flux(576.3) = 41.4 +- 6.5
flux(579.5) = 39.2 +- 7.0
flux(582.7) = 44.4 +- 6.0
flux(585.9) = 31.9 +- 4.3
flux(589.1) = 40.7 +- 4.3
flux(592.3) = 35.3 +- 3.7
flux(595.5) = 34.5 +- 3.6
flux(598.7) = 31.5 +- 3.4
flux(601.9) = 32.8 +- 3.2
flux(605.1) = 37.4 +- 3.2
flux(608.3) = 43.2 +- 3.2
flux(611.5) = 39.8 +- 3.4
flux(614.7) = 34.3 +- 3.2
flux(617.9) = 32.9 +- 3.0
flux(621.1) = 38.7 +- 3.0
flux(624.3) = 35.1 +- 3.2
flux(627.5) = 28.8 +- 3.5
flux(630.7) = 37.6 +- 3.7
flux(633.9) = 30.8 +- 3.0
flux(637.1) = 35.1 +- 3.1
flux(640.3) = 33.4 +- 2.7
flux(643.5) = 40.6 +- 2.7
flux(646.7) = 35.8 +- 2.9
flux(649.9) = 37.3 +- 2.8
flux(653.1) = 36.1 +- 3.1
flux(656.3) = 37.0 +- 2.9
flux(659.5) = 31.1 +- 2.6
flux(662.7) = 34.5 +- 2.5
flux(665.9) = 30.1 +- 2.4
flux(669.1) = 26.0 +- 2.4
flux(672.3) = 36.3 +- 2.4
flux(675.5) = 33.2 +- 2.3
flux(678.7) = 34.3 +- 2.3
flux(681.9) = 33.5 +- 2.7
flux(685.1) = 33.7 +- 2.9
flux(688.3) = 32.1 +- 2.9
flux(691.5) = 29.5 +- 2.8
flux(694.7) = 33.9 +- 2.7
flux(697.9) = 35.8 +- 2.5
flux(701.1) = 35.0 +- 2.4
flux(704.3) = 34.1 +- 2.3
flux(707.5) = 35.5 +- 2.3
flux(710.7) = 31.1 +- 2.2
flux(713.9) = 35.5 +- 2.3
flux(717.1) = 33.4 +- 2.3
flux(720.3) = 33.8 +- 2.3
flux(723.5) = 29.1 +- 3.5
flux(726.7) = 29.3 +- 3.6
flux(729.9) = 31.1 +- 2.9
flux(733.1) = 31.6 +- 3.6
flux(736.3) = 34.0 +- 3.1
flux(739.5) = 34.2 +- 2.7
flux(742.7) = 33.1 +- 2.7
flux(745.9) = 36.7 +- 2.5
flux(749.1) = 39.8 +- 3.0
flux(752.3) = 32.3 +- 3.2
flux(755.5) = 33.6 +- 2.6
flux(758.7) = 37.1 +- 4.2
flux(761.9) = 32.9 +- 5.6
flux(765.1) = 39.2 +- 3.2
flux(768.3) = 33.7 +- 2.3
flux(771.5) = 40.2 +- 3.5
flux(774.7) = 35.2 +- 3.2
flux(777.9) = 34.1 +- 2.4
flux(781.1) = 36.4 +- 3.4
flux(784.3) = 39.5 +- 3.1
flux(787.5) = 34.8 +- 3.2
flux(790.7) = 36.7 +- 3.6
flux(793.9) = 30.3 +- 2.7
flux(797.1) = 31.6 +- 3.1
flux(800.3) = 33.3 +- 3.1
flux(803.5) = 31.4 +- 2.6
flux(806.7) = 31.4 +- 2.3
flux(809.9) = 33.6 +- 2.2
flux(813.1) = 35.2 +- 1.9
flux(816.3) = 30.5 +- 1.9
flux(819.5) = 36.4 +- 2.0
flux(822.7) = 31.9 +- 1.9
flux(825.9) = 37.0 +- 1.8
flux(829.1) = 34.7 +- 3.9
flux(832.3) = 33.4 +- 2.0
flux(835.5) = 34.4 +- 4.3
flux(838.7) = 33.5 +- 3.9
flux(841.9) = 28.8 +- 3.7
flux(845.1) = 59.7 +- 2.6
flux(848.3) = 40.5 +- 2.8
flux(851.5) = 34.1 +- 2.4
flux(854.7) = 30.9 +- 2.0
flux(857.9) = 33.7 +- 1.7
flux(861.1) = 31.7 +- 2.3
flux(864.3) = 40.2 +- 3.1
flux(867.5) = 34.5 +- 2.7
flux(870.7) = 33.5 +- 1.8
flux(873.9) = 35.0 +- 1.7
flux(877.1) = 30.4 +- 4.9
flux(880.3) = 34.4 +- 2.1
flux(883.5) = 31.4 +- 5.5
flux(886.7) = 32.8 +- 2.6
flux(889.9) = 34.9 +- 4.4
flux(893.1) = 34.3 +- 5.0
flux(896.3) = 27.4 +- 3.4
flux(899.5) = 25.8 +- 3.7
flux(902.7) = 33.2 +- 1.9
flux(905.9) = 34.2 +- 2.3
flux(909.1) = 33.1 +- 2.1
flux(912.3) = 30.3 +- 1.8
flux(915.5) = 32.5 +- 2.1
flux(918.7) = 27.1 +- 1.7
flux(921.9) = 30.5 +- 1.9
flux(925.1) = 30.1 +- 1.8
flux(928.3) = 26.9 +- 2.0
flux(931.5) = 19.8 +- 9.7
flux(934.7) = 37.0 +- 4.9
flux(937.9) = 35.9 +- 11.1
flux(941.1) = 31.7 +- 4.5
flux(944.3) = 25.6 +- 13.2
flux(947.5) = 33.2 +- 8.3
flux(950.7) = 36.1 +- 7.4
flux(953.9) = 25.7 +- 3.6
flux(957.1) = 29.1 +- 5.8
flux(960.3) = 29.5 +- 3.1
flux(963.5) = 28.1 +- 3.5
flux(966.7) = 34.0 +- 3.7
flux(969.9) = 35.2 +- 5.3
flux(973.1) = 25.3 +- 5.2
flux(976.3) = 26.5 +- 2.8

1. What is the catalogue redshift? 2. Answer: 0.286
